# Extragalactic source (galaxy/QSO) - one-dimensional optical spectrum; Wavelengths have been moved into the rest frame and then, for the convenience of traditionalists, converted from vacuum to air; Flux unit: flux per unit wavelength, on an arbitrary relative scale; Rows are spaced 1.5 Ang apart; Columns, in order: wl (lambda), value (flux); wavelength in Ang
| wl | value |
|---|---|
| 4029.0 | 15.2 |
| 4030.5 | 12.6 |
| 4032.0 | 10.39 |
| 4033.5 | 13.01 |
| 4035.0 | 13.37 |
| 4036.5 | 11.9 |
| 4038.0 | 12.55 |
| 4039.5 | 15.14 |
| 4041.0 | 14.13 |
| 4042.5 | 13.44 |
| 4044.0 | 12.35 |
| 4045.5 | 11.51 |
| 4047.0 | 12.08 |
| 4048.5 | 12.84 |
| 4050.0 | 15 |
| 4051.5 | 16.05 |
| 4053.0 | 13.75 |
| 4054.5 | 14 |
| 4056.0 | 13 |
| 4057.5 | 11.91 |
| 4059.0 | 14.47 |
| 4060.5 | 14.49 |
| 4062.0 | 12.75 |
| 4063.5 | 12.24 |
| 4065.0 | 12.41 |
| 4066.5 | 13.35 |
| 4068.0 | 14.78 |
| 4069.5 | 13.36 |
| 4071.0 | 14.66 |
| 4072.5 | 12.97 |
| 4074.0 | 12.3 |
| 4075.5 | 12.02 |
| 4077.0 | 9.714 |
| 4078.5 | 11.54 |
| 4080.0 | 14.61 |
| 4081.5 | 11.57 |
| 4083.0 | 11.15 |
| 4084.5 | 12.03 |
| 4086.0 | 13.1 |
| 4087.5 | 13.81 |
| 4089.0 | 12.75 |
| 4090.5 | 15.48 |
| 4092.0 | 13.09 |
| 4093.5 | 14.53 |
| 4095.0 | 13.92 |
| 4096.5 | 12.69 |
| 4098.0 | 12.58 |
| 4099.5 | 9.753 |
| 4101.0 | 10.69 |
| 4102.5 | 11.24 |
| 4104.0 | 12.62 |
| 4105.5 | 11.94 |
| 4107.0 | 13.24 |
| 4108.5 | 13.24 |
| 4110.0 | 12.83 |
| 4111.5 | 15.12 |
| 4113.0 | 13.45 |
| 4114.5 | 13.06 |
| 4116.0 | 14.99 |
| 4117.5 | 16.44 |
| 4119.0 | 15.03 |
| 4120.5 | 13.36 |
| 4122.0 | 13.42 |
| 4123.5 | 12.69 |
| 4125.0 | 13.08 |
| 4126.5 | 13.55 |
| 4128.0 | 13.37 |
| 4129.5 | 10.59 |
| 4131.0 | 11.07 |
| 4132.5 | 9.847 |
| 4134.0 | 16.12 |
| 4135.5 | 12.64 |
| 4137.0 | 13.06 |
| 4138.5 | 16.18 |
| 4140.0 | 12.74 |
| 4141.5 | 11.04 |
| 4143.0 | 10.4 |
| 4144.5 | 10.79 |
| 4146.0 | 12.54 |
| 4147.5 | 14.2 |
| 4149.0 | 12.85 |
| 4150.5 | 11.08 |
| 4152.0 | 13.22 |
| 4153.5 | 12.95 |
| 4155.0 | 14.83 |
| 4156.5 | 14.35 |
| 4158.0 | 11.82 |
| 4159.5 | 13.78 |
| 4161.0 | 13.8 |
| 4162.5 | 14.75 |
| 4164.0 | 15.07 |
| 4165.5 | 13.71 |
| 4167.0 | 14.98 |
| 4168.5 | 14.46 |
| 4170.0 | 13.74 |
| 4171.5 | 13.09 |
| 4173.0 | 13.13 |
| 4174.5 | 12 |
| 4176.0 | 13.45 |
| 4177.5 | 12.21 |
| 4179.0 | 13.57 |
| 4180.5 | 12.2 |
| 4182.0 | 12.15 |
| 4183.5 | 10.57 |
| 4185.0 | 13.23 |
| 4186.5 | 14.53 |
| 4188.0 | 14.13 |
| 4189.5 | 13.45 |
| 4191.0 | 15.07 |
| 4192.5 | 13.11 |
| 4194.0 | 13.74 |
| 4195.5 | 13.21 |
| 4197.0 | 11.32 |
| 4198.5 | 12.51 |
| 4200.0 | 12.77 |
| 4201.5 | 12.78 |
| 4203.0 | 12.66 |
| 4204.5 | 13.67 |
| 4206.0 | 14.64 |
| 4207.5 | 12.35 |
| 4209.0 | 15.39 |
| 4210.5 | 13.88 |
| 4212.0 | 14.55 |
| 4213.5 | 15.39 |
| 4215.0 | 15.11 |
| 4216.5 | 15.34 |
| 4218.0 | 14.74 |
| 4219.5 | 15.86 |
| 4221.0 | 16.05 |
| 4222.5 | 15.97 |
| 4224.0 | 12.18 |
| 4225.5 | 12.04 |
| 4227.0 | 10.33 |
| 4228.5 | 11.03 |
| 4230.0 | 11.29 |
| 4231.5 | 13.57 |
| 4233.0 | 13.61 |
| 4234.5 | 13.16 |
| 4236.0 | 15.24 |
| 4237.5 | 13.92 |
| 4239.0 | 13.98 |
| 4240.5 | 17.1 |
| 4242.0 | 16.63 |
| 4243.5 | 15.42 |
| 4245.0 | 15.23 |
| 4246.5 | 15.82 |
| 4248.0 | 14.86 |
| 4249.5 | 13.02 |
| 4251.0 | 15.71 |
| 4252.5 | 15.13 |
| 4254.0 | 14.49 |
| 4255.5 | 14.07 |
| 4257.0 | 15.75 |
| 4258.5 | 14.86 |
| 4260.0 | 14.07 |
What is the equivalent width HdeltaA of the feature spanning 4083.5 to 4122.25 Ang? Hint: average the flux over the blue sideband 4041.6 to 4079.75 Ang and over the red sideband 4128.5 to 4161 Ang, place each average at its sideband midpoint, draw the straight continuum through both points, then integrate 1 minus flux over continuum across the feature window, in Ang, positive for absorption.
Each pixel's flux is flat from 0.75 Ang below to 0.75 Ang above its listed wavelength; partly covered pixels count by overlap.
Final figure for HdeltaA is -1.0 Ang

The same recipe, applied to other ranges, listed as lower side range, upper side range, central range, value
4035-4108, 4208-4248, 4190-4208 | 1.2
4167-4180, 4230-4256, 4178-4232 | 1.8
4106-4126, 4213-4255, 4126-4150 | 2.4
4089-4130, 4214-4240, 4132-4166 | 0.6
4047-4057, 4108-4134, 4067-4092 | 1.5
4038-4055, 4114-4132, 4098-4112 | 1.2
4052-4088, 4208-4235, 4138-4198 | 1.6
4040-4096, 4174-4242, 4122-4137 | 0.8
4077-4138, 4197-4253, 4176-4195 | 0.7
